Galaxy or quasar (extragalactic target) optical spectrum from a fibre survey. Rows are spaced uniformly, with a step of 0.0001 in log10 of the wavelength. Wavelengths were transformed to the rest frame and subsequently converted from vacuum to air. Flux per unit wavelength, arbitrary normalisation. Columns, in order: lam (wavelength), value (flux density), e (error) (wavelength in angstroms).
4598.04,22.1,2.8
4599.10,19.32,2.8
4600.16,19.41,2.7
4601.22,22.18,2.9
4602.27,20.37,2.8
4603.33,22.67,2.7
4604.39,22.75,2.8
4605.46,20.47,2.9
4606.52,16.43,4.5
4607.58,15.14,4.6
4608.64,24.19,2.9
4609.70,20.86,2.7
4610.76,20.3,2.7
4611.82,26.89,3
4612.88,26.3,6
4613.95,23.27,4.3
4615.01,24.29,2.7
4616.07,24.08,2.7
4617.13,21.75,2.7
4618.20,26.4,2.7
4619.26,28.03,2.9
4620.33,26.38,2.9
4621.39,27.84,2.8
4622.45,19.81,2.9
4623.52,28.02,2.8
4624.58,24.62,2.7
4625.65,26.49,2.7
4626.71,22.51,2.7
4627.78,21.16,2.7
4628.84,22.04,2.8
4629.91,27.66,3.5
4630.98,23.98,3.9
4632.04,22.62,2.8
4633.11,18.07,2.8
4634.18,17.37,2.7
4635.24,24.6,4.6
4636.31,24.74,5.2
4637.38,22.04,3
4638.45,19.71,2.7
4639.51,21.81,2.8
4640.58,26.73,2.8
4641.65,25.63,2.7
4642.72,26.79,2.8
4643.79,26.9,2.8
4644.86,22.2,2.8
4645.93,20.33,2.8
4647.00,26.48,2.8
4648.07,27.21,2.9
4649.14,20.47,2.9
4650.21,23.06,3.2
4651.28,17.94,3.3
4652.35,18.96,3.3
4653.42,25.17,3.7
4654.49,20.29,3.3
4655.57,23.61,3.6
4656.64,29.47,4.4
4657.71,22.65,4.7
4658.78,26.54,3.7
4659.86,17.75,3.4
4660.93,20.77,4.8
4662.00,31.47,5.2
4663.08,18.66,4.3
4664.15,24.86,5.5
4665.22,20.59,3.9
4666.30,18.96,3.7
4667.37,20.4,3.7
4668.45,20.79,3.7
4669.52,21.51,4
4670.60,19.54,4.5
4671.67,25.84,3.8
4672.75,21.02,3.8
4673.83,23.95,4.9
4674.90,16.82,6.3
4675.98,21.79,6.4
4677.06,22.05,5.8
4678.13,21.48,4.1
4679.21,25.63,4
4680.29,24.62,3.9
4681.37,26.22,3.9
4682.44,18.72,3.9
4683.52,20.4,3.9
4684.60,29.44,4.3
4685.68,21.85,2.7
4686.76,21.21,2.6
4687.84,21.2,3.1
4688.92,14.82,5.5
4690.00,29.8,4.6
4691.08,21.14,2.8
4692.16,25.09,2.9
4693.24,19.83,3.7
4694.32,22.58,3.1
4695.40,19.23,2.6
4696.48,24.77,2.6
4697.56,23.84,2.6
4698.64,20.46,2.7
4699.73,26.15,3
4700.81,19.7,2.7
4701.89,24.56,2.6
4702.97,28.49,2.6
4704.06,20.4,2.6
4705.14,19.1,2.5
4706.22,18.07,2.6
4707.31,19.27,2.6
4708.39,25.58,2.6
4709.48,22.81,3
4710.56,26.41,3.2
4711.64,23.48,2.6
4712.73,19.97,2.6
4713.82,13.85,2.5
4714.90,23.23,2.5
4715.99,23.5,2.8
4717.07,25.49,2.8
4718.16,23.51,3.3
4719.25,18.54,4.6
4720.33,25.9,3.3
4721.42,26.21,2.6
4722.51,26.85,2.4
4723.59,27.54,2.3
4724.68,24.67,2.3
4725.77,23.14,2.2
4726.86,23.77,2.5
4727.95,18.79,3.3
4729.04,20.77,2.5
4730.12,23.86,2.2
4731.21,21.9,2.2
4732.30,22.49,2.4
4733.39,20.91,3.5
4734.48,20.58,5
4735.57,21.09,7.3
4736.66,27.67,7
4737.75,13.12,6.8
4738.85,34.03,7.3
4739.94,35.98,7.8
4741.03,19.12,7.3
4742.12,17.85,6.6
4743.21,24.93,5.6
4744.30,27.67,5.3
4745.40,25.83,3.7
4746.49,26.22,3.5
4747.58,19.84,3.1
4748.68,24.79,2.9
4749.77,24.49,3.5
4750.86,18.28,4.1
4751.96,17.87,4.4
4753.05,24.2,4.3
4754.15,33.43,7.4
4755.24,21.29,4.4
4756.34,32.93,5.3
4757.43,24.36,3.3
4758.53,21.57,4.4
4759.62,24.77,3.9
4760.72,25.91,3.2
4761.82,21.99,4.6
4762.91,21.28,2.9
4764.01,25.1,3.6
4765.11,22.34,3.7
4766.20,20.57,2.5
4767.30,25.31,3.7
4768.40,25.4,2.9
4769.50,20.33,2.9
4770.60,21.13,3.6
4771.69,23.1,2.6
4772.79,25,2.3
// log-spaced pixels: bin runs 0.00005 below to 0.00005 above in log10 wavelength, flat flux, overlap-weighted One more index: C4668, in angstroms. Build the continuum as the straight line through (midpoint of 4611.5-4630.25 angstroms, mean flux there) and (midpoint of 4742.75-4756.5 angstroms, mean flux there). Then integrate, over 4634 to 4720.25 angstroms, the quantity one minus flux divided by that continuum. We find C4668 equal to 7.40 angstroms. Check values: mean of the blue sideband 24.8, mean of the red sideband 24.5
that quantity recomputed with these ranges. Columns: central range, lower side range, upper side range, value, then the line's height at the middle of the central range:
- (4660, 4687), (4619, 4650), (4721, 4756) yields 1.72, 23.8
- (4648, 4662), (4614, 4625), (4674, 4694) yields 0.46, 23.6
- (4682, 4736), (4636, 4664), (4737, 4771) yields 2.72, 23.7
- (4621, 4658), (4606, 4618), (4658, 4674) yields -1.98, 22.2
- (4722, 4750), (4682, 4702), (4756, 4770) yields -0.57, 23.3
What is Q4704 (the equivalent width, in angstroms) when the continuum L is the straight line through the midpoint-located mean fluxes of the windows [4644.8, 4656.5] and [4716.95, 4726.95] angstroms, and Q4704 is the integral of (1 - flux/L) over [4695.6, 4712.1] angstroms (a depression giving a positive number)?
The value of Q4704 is 0.86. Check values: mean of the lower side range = 22.6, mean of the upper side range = 24.5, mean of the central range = 22.8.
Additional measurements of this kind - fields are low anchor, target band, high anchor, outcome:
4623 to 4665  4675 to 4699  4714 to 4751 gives 1.0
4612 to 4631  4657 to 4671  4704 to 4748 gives 1.2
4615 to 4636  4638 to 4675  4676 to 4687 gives 1.1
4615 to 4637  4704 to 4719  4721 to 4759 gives 1.4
